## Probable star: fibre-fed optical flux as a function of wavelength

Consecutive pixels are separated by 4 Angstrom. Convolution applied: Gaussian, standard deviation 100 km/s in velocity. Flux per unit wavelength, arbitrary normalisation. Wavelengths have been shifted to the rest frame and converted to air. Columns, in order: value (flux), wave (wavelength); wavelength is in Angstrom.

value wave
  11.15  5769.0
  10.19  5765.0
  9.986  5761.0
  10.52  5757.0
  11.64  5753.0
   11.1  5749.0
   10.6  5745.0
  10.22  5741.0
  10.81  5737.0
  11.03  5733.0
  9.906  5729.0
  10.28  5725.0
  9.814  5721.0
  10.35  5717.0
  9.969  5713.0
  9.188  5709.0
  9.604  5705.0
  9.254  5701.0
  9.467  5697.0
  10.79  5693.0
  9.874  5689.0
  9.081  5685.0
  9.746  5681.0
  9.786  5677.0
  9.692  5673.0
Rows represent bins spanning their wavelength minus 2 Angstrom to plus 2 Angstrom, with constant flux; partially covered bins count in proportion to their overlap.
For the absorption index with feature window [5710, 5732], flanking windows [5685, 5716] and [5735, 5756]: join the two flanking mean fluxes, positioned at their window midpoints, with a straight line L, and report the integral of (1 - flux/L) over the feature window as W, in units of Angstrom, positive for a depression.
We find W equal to 0.4 Angstrom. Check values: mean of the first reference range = 9.71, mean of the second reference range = 10.9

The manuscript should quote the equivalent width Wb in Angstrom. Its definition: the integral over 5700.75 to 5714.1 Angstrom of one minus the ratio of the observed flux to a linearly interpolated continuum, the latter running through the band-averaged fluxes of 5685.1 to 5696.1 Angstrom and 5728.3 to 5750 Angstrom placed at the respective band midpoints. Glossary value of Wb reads 1.0 Angstrom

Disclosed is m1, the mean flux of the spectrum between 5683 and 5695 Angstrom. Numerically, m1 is 9.92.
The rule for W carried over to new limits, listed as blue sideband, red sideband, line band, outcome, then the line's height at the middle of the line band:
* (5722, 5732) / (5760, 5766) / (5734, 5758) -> -1.7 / 10.1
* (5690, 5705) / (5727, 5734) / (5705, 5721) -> 0.4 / 10.1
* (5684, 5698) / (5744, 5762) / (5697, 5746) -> 1.4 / 10.3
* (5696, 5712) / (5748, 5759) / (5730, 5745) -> -0.1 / 10.5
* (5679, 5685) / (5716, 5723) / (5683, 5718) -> 0.2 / 9.78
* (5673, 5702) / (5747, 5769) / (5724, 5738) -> -0.2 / 10.3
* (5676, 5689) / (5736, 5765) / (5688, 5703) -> -0.1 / 9.78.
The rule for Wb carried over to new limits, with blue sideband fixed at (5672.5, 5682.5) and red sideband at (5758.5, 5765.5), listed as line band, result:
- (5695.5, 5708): 0.54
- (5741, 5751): -0.69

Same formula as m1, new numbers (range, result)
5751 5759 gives 11.1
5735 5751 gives 10.7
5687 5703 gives 9.85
